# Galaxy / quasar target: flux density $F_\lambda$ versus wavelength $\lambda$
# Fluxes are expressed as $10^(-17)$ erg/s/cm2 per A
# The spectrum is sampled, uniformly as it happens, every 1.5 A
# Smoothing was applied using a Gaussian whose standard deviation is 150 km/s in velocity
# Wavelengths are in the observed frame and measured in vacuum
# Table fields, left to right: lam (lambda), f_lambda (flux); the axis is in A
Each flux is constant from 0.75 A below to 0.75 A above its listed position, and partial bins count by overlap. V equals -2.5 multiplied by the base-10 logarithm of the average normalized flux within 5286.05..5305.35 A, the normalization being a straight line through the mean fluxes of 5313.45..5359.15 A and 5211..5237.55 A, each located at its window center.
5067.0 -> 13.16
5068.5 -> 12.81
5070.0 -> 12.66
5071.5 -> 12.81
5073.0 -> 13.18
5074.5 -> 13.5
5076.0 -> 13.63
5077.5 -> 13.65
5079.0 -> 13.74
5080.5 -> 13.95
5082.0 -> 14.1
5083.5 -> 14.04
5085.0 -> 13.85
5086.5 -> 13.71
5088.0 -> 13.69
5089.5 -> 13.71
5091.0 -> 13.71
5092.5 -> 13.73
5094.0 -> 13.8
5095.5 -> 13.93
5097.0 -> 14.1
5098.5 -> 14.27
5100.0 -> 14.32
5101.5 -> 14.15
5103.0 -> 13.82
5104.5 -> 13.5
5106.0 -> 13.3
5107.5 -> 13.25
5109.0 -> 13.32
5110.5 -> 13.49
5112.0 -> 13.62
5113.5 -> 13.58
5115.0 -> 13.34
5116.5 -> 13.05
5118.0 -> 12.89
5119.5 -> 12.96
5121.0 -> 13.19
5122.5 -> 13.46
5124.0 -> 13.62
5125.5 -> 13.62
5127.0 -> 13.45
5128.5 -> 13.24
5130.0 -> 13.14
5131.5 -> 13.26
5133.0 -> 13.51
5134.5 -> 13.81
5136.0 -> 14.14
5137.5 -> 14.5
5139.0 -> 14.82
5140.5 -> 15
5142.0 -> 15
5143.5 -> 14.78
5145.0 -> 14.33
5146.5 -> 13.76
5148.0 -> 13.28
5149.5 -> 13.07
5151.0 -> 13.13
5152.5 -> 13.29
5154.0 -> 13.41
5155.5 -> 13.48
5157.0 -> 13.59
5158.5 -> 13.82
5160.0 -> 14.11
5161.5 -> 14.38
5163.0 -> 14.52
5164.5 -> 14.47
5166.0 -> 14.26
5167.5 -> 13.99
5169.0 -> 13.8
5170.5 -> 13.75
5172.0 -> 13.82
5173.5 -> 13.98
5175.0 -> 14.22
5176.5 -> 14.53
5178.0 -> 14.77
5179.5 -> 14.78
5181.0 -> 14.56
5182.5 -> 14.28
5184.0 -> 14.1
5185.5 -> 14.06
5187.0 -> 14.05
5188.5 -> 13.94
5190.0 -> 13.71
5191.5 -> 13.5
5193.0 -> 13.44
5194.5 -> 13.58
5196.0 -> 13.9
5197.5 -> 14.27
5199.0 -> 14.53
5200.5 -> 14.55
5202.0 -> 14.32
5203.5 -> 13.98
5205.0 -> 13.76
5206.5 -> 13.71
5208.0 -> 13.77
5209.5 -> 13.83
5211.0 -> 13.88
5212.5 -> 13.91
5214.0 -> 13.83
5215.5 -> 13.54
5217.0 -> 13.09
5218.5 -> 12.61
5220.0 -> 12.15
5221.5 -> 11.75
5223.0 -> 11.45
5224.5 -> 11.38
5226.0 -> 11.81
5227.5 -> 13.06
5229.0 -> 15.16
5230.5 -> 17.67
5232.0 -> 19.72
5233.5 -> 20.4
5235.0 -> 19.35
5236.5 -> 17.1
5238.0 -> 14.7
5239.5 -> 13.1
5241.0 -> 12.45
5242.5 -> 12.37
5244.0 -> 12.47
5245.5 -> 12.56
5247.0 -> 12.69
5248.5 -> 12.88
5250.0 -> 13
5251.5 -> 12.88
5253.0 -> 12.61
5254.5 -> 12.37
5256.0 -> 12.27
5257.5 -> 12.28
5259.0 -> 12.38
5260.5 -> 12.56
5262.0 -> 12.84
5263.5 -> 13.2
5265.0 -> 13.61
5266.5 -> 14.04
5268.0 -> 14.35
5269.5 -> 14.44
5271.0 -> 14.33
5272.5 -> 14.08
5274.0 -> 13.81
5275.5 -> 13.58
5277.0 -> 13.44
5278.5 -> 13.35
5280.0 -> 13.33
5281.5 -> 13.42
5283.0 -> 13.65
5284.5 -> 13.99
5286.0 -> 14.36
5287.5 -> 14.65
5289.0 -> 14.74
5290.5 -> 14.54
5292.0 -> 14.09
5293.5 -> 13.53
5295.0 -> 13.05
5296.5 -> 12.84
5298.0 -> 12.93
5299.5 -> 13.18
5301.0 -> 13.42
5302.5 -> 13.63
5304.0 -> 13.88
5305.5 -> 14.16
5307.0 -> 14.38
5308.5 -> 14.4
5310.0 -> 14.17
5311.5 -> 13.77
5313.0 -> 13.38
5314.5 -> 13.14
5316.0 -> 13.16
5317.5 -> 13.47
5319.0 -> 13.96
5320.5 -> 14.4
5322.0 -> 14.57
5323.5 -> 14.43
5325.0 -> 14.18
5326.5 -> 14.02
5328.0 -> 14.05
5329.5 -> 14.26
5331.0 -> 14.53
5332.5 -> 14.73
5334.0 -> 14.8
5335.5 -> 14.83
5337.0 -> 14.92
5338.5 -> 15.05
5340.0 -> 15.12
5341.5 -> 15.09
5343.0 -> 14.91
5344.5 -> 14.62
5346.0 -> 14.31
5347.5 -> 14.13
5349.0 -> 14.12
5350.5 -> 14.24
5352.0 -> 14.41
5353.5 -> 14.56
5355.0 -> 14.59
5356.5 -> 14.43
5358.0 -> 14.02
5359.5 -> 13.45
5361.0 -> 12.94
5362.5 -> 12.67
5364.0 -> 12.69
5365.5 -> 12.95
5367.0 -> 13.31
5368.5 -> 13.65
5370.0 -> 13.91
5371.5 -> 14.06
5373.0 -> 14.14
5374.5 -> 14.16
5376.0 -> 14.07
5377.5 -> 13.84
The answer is 0.05 mag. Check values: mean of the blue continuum 14.6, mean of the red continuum 14.4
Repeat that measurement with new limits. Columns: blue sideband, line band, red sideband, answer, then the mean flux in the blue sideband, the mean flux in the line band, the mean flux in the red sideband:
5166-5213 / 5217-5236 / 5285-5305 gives -0.06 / 14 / 14.7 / 13.8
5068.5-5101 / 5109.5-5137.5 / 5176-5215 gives 0.03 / 13.7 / 13.4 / 14.1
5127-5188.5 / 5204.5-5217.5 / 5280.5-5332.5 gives 0.02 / 14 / 13.7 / 13.9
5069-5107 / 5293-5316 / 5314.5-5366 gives 0.04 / 13.7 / 13.6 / 14.2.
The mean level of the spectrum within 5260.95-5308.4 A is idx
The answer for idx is 13.8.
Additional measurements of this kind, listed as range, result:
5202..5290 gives 13.8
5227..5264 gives 14.1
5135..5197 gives 14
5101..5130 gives 13.4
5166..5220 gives 13.9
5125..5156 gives 13.8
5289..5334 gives 13.9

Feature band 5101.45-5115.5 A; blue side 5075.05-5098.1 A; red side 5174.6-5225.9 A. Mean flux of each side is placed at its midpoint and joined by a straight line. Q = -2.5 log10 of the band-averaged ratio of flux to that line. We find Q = 0.02 mag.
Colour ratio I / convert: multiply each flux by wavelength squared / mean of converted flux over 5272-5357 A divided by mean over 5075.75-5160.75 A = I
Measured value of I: 1.11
